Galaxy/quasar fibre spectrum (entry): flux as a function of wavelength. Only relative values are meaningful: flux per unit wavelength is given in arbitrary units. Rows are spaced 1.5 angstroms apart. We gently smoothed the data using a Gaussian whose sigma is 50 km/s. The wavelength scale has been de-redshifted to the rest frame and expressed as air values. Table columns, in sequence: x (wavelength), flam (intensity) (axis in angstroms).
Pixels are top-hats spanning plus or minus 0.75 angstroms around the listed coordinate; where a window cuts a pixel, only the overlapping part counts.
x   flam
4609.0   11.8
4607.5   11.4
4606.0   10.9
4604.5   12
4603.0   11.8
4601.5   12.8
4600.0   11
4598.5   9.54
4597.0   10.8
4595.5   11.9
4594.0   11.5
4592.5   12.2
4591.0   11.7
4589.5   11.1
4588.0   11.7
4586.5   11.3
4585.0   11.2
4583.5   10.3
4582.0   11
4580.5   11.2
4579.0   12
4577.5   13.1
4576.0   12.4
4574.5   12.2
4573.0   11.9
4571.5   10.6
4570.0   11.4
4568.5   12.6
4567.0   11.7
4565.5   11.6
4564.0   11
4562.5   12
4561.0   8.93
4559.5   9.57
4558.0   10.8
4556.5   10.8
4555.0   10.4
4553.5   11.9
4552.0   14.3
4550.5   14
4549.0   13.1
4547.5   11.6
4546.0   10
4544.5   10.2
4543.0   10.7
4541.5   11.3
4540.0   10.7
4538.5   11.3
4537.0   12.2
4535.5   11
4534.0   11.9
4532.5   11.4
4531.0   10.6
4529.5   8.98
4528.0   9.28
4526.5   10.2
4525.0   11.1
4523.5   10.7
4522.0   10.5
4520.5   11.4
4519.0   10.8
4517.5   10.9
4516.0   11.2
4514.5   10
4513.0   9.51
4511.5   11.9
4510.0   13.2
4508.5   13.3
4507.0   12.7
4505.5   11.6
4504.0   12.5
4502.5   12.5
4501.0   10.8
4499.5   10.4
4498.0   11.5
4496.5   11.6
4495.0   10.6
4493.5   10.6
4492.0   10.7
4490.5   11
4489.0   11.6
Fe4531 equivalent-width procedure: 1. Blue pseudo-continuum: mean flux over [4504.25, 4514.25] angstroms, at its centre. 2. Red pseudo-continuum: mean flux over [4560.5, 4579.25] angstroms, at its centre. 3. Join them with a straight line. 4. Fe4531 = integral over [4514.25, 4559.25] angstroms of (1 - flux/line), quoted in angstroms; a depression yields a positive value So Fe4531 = 2.75 angstroms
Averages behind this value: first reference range 12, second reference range 11.7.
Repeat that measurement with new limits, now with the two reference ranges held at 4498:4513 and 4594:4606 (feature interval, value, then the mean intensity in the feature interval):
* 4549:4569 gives 0.1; 11.6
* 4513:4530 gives 2.0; 10.4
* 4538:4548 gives 0.8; 10.8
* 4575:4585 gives -0.1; 11.6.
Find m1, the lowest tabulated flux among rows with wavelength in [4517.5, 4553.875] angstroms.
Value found 8.98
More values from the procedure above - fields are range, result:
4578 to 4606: 9.54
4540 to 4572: 8.93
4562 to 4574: 10.6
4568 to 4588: 10.3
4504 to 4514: 9.51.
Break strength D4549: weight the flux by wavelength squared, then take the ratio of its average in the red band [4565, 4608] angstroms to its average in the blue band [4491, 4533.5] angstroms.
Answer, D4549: 1.1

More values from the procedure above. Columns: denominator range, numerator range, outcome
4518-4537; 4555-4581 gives 1.08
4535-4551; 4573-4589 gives 1.04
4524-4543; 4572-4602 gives 1.09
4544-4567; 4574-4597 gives 1.04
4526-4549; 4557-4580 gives 1.07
